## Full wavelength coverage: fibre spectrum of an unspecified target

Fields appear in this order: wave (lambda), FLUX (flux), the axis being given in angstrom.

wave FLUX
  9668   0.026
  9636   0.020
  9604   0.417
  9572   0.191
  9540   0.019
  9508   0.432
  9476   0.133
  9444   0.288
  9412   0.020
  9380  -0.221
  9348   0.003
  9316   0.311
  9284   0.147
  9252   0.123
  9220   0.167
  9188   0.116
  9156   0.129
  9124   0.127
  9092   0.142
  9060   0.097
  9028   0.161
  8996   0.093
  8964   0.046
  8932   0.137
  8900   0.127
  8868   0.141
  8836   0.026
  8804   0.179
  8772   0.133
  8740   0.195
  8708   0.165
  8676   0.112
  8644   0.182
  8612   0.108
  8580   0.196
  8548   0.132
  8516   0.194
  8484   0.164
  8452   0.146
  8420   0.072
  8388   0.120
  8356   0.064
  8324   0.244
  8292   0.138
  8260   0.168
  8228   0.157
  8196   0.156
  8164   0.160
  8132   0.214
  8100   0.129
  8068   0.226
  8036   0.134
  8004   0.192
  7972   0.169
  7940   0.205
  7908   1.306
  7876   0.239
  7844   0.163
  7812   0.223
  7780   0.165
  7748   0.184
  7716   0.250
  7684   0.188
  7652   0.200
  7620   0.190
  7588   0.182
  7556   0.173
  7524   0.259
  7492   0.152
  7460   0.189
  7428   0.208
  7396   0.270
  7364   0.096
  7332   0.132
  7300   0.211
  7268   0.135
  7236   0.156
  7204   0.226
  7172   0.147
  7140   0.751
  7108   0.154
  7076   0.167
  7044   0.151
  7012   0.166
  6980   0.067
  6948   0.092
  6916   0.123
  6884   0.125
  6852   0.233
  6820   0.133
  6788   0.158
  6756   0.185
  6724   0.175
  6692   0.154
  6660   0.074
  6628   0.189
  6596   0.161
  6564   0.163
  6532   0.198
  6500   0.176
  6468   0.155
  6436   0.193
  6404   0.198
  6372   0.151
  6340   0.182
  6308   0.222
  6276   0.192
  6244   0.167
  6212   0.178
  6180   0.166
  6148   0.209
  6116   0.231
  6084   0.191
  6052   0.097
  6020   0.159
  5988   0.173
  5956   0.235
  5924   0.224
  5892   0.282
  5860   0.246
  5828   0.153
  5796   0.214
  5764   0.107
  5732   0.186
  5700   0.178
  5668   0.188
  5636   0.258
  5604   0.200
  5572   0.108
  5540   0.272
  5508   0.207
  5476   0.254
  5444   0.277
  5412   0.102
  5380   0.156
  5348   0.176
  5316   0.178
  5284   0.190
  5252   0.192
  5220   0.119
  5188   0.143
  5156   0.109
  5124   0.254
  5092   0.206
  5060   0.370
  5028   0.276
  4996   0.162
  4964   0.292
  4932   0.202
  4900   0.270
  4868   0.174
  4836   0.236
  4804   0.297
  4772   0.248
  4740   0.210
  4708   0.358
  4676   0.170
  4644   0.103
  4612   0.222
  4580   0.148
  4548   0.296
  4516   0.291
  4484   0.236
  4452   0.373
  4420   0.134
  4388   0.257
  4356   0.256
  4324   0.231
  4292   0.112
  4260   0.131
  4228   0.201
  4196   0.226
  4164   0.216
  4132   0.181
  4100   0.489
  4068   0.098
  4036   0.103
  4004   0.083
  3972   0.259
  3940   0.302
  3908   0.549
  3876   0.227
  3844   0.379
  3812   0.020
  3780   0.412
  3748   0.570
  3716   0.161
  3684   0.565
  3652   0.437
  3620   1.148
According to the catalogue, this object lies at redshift 0.91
